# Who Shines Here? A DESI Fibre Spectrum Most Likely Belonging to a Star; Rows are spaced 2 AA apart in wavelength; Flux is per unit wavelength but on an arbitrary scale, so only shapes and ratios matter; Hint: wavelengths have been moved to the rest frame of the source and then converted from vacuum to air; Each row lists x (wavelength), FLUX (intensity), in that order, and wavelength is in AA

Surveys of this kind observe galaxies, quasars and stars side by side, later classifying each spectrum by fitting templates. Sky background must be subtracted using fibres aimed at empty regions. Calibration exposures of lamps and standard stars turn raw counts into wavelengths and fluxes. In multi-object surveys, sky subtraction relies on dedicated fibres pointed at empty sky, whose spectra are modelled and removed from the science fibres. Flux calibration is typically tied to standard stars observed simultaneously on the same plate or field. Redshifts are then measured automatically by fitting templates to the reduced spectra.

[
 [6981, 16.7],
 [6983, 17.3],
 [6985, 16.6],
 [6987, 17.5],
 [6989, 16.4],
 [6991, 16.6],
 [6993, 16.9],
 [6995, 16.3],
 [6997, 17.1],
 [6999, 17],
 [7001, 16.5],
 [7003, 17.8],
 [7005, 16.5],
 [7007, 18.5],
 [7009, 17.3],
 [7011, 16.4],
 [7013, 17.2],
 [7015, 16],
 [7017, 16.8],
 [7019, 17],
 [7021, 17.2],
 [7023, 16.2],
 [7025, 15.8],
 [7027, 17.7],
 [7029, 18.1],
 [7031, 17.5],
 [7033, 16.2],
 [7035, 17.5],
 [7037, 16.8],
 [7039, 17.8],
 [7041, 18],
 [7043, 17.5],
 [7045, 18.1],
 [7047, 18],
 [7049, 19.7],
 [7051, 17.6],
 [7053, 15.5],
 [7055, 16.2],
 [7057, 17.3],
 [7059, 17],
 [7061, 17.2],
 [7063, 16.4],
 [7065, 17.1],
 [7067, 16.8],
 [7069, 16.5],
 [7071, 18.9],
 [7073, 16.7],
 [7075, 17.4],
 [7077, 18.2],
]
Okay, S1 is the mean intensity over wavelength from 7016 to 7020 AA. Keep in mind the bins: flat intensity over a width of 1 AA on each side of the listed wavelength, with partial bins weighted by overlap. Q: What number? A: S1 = 16.9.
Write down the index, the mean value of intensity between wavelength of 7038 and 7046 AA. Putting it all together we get 17.9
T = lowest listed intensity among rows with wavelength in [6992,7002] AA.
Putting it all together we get 16.3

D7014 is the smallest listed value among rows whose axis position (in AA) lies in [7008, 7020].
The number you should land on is 16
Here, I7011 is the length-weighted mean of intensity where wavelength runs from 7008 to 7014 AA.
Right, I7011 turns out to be 17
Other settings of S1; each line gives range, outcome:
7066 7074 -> 17.2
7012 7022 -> 16.8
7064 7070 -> 16.8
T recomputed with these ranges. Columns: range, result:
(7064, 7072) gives 16.5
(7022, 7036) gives 15.8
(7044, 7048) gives 18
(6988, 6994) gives 16.4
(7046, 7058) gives 15.5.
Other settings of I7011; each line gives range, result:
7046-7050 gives 18.9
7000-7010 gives 17.3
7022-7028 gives 16.6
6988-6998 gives 16.7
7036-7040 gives 17.3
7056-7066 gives 17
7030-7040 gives 17.2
